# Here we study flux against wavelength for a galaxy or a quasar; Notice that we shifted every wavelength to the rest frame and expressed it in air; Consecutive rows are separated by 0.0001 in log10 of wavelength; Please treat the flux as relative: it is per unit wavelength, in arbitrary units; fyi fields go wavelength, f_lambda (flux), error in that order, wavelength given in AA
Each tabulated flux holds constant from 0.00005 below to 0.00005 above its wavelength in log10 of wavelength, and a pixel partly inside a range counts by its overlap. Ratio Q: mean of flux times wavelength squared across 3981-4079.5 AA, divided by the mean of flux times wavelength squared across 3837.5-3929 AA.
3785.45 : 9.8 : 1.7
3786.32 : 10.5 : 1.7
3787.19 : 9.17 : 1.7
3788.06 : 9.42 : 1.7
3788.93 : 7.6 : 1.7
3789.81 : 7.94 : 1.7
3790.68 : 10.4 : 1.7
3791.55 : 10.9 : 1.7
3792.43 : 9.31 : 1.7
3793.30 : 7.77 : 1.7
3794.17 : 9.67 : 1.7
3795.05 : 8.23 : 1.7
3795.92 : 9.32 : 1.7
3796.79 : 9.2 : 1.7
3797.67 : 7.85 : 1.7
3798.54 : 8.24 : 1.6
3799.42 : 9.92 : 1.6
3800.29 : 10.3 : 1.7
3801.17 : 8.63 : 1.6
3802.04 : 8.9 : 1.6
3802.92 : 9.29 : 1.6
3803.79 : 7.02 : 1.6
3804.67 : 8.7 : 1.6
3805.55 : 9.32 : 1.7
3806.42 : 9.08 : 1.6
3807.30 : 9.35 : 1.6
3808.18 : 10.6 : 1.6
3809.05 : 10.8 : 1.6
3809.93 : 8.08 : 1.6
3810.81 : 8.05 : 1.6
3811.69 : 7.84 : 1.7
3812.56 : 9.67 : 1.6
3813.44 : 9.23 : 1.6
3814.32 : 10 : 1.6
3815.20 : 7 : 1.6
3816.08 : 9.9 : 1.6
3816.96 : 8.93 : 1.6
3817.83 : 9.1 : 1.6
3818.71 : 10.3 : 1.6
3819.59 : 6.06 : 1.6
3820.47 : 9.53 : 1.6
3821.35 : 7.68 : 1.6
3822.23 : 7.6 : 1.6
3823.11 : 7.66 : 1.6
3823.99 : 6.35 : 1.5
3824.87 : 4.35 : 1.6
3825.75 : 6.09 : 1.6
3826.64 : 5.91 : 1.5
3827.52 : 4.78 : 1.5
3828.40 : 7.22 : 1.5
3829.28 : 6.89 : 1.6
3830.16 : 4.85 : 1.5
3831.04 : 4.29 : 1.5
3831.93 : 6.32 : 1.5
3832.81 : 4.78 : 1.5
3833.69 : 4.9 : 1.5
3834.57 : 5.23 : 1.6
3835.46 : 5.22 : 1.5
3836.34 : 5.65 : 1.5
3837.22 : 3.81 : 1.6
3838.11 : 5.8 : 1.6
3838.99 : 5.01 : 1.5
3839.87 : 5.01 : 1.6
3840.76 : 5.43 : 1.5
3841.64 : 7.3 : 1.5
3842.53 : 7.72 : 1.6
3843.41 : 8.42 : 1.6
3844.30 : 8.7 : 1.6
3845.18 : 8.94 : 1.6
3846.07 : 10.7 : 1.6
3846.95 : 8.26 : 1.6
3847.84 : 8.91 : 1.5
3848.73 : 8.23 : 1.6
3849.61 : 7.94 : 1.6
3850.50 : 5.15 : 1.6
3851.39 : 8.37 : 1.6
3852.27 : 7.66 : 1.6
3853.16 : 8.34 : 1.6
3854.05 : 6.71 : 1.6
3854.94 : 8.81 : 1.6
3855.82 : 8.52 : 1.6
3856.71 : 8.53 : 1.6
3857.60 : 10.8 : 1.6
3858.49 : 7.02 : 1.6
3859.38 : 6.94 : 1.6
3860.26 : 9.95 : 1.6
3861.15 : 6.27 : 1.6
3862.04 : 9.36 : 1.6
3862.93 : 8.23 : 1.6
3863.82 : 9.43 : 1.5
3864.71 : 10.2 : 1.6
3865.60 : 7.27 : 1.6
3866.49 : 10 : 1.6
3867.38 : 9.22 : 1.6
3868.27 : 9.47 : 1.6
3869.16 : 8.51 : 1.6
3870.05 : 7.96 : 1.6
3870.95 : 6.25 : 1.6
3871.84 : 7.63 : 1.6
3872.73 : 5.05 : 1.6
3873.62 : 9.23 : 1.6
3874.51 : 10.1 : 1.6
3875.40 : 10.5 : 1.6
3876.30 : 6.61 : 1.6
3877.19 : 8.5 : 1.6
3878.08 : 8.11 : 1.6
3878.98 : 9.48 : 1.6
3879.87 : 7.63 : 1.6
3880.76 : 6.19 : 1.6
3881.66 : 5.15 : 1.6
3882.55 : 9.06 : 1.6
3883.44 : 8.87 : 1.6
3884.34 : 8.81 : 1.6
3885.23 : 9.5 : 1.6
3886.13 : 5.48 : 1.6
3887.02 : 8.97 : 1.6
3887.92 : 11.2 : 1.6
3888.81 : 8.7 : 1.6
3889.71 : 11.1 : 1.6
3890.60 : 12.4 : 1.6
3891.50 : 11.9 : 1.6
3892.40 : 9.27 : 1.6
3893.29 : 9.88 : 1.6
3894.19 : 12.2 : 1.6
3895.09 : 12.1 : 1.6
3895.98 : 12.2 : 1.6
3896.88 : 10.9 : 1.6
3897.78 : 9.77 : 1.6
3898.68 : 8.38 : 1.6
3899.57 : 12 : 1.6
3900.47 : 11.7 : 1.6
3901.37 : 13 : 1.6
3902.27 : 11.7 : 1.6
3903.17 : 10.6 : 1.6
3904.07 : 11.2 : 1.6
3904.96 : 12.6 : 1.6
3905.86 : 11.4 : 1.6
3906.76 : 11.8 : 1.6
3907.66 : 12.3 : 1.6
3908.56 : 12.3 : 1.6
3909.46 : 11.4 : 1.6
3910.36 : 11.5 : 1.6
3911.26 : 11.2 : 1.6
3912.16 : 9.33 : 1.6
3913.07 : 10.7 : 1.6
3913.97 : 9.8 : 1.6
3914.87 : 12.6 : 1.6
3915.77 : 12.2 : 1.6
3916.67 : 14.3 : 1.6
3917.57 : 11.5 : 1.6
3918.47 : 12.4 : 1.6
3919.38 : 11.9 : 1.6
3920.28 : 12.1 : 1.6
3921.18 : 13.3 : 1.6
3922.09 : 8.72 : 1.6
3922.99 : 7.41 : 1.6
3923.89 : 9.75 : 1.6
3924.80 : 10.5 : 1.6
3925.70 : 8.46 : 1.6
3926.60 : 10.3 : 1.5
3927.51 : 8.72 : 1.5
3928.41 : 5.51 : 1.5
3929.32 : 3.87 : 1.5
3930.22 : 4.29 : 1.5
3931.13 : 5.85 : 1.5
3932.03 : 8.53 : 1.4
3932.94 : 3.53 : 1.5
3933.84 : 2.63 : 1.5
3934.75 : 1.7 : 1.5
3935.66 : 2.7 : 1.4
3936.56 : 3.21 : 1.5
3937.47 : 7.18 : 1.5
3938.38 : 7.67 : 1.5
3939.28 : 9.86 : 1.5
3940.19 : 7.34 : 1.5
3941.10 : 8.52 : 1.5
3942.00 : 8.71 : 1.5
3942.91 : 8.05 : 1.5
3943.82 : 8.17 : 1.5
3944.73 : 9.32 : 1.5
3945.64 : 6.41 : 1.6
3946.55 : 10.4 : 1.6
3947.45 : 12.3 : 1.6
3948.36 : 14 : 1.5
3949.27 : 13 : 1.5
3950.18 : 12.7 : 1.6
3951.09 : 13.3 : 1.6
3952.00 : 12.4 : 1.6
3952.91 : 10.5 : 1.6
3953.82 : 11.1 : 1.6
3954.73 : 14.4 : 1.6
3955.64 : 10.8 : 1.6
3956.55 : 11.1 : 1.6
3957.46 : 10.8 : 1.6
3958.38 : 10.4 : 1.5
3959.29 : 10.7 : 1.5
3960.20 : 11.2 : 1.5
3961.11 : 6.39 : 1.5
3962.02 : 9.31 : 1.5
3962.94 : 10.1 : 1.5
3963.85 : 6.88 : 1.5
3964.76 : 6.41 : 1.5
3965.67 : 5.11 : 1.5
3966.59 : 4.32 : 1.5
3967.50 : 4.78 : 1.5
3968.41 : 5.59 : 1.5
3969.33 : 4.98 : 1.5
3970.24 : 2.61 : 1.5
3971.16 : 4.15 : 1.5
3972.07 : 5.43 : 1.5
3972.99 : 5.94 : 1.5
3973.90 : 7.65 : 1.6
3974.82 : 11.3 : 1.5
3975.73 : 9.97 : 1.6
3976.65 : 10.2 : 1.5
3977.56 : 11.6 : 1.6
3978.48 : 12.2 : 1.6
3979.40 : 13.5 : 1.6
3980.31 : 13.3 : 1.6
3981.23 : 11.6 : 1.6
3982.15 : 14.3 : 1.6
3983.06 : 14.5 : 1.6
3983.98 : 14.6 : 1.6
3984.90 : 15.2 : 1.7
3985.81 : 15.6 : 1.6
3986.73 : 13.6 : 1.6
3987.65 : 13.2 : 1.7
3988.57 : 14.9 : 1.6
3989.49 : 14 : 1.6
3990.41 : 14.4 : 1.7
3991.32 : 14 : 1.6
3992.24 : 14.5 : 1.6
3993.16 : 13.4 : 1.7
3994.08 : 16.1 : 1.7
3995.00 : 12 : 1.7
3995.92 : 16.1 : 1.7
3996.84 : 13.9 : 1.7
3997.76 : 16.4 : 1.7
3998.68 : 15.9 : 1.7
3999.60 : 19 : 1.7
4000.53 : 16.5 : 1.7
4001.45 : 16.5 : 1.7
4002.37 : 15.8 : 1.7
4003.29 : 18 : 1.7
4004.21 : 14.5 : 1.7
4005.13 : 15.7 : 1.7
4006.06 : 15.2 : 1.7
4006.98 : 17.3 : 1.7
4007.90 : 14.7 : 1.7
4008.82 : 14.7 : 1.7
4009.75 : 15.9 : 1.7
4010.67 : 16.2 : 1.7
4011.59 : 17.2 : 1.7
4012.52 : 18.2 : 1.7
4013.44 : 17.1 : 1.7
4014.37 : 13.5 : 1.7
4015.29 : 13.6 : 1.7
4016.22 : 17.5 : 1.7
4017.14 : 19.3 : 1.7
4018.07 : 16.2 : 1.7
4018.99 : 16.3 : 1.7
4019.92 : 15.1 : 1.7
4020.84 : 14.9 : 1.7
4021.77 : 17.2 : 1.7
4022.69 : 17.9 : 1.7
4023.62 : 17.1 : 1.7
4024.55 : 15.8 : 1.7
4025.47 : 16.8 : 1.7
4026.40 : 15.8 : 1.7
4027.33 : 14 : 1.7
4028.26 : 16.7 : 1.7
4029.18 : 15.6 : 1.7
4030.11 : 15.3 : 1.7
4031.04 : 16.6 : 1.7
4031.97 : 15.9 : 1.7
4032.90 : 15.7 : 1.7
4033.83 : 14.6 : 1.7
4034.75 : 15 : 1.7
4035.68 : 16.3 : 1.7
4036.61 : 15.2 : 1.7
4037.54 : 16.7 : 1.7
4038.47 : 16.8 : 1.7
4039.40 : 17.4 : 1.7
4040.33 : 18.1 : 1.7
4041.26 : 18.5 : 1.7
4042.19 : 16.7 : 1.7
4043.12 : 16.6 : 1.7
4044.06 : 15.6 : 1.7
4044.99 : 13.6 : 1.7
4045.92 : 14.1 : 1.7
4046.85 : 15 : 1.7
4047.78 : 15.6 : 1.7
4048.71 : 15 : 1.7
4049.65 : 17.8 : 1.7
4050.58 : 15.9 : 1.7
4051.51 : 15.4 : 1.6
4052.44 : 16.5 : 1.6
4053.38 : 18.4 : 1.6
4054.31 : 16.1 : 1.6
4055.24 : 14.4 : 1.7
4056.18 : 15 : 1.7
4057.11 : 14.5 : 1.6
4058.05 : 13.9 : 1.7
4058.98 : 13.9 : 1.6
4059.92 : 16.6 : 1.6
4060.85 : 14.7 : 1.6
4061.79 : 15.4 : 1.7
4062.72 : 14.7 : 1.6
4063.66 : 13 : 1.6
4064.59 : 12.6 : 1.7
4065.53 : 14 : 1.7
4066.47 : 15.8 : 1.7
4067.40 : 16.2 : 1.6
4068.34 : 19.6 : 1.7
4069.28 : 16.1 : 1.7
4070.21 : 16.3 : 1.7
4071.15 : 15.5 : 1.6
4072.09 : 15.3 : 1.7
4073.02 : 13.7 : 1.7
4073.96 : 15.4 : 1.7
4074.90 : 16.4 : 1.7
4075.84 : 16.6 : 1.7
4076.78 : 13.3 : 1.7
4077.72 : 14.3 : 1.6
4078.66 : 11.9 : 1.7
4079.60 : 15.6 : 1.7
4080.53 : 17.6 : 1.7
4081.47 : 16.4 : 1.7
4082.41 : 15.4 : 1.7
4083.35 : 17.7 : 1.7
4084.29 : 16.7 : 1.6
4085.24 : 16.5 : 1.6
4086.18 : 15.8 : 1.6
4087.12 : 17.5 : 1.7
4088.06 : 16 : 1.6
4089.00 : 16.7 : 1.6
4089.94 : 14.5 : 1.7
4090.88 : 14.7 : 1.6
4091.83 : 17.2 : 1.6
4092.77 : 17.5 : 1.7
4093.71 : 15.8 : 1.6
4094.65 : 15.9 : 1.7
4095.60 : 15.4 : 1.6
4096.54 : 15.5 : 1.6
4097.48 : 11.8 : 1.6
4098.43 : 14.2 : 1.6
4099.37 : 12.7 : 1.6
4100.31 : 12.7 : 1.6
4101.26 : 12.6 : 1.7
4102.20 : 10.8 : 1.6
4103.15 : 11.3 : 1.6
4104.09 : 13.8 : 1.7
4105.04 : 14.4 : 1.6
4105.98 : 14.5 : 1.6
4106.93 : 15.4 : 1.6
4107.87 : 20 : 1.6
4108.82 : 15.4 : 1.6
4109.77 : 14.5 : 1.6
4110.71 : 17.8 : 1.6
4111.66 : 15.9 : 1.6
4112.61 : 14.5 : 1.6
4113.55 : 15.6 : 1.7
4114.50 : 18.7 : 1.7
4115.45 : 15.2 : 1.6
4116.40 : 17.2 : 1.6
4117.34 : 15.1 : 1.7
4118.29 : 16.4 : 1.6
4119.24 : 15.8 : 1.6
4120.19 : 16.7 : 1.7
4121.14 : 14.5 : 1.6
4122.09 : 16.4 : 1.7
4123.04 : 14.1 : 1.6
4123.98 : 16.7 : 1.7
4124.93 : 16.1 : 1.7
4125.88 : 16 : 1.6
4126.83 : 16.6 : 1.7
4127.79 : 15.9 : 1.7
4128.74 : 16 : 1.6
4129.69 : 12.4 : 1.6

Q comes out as 1.79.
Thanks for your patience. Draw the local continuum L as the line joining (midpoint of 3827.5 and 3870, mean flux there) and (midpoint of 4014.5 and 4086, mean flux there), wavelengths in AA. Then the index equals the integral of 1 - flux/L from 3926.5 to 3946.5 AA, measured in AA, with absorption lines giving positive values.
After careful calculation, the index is 8.33 AA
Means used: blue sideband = 7.43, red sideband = 15.8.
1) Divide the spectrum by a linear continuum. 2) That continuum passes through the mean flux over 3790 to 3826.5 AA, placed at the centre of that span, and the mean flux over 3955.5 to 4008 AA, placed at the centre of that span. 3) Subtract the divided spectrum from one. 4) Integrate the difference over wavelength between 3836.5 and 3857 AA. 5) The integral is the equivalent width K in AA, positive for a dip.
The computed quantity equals 4.2 AA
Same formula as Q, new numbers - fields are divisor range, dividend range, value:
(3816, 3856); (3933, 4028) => 1.87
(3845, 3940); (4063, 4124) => 1.87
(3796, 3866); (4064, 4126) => 2.26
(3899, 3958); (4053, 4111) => 1.67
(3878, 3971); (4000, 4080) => 1.79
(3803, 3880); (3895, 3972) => 1.25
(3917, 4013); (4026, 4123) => 1.50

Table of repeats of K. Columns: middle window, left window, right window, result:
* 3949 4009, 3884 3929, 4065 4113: 3.1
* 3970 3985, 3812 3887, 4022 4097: 2.6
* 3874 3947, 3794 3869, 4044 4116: 6.0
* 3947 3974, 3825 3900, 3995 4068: 7.6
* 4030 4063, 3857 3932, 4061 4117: -4.0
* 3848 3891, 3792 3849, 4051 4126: 3.4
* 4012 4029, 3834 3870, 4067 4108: -4.1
